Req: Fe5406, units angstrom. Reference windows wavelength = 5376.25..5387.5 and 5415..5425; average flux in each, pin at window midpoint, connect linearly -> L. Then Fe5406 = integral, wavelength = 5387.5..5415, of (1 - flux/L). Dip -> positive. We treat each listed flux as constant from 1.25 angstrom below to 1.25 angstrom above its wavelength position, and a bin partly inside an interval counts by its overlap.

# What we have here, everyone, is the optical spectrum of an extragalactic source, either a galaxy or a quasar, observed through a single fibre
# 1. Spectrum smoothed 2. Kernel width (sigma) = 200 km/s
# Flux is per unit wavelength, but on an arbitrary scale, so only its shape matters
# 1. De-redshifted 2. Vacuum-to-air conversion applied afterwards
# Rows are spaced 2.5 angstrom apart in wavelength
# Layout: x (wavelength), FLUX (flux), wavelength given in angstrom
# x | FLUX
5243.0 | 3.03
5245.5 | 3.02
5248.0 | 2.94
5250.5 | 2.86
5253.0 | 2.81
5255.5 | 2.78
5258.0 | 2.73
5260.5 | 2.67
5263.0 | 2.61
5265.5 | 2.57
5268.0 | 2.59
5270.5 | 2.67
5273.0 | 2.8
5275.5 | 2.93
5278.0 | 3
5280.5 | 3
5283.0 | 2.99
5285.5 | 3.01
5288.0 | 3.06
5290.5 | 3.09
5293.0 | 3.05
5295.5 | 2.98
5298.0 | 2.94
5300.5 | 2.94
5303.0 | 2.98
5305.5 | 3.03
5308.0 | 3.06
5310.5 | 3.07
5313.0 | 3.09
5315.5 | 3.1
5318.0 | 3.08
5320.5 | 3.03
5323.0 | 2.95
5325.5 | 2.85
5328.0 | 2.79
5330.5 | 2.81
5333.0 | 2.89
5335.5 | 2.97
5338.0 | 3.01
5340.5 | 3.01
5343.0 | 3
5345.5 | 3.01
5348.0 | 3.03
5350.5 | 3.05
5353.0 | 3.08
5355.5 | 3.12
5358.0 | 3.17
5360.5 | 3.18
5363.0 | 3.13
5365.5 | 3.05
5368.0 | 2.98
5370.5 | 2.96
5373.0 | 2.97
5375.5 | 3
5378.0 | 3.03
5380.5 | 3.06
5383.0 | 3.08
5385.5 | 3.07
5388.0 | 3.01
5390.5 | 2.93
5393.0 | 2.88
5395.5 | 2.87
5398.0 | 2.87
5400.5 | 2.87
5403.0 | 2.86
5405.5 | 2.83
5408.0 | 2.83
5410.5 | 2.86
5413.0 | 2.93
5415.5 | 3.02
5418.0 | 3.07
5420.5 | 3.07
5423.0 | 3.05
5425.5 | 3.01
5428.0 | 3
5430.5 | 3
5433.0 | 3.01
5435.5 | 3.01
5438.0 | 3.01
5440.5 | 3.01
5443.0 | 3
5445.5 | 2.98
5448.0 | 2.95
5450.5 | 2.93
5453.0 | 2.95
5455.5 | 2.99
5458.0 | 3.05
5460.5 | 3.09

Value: 1.5 angstrom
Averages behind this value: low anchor 3.05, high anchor 3.05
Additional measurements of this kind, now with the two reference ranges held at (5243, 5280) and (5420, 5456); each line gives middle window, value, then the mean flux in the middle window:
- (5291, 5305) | -0.7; 2.99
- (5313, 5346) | -1.1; 2.97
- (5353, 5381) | -1.4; 3.06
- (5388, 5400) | 0.2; 2.9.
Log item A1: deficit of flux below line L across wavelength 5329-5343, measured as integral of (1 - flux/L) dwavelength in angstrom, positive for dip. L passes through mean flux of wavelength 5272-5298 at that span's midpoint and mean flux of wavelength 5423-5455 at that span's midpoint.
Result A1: 0.2 angstrom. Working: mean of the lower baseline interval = 2.99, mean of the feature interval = 2.94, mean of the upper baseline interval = 2.99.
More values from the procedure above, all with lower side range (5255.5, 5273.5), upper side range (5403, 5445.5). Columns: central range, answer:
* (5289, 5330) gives -3.66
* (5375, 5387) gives -0.65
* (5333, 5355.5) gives -1.57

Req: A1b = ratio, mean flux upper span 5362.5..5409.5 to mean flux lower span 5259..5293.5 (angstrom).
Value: 1.0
